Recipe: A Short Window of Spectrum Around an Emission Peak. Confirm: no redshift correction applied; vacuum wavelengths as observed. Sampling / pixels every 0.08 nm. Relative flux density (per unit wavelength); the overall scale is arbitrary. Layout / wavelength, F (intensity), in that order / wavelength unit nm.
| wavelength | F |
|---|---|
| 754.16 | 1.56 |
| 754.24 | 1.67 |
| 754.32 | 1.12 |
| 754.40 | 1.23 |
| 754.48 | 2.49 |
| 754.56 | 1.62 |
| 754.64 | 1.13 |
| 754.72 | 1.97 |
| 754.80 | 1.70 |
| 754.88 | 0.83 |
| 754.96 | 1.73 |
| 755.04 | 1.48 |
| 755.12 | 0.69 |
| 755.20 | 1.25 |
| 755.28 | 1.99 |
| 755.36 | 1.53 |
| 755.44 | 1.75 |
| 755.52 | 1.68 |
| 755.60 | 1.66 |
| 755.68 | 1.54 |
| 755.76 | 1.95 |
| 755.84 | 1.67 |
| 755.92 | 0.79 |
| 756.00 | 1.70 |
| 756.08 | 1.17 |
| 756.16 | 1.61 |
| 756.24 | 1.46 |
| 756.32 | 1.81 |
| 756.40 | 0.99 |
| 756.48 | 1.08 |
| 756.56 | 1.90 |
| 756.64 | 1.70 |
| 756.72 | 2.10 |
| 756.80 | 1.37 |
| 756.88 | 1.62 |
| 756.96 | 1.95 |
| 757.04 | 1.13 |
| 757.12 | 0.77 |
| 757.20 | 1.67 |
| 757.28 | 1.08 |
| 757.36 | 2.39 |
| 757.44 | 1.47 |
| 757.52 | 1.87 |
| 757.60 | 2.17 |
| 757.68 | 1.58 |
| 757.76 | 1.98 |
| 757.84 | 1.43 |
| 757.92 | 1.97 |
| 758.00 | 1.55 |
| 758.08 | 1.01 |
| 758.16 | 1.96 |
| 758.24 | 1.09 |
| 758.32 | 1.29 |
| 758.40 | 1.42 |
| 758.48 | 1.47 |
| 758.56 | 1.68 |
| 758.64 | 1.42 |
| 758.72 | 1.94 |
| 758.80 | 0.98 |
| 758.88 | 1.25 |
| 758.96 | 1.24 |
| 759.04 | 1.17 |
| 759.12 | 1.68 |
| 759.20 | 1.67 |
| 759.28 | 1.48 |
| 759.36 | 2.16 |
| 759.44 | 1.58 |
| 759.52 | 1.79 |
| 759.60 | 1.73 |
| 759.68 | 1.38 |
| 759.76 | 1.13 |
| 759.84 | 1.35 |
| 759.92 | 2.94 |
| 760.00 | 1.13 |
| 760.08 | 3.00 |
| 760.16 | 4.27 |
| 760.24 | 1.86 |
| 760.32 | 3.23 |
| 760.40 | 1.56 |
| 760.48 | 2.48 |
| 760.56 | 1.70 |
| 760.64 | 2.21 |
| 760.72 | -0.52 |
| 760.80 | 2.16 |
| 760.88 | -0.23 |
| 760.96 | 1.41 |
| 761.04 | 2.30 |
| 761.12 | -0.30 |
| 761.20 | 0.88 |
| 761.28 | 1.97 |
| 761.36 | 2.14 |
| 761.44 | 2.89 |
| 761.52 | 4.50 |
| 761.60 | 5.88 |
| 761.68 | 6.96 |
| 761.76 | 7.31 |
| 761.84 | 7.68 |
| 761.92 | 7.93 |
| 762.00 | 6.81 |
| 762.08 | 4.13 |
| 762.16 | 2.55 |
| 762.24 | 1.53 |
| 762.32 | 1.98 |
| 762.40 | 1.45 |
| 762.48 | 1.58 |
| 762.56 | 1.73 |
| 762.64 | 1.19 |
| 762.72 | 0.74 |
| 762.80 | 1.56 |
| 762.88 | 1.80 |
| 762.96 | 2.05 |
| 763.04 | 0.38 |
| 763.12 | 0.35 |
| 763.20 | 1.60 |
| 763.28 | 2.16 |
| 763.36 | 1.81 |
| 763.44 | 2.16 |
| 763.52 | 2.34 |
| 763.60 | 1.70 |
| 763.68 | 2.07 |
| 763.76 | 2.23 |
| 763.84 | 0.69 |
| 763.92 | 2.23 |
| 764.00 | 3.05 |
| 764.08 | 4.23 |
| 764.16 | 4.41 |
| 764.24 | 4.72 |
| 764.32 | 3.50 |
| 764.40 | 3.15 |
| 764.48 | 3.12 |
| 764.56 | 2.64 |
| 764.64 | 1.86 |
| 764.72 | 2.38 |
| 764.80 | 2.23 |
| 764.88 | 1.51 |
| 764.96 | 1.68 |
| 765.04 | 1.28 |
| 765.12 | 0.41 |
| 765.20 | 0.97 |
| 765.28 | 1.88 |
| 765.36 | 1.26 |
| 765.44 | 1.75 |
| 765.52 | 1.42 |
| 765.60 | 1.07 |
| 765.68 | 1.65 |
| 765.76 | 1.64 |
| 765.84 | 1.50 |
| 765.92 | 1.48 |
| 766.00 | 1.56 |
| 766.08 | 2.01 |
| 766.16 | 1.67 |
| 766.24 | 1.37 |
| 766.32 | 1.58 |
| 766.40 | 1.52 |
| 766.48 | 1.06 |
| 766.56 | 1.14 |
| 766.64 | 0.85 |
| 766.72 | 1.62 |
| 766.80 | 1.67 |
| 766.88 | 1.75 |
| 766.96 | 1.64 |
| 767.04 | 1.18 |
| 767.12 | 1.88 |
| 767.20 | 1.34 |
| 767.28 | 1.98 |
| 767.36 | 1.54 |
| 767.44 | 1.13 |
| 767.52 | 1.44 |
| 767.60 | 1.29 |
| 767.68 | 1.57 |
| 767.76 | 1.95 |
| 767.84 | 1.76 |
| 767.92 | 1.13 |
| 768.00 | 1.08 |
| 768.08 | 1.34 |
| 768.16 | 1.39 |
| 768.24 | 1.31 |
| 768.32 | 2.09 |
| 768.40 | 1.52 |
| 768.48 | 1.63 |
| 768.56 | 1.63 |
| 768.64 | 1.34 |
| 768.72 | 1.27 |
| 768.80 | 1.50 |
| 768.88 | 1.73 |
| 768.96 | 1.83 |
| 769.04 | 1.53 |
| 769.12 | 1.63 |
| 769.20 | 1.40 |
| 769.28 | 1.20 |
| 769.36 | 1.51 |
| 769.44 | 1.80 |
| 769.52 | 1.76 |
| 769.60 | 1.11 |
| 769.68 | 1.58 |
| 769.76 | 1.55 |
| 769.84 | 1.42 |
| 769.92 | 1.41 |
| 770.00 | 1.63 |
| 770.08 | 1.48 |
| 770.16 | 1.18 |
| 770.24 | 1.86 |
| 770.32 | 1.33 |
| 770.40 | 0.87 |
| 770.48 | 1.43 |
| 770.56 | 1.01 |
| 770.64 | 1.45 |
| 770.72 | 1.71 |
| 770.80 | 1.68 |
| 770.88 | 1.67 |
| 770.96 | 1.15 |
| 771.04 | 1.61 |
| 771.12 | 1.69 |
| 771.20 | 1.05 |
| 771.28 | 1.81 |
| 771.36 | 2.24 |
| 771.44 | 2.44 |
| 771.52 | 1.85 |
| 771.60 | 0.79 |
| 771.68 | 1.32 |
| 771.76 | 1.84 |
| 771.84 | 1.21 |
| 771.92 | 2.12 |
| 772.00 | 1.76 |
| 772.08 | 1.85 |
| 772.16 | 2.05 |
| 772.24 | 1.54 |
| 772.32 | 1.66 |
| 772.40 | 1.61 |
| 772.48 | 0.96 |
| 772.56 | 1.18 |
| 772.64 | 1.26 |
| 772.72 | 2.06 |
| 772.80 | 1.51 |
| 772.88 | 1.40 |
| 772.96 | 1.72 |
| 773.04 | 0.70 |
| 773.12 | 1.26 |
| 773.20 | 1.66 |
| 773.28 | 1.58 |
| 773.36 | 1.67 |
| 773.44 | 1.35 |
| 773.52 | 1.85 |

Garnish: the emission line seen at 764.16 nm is [N II] 6583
